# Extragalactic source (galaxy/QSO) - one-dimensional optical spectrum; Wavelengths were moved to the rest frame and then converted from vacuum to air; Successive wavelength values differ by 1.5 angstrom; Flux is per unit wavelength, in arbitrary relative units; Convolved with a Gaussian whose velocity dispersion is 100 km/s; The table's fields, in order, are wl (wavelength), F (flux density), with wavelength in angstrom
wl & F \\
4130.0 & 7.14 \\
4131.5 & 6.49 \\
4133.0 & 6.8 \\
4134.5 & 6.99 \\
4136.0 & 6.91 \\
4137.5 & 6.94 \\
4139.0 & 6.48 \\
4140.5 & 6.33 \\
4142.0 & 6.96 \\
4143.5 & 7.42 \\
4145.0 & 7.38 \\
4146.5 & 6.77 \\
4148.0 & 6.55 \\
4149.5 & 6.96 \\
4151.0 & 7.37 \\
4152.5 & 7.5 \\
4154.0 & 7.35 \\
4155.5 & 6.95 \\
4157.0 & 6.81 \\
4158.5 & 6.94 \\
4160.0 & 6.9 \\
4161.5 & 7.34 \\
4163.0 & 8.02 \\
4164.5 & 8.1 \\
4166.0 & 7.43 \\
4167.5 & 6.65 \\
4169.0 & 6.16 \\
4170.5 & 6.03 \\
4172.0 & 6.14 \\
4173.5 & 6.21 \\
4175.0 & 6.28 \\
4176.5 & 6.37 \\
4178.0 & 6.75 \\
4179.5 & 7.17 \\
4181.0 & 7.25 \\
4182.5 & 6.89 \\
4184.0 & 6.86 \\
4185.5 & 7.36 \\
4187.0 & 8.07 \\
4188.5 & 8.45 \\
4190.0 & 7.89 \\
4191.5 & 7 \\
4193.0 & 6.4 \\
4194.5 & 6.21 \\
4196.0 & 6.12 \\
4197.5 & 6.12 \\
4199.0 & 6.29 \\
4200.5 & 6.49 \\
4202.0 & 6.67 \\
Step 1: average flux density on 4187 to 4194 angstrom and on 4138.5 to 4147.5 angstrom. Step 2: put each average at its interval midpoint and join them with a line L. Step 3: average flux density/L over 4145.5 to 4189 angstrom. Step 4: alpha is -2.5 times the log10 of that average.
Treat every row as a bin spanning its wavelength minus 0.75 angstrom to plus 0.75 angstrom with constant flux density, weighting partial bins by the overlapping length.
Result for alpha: 0.03 mag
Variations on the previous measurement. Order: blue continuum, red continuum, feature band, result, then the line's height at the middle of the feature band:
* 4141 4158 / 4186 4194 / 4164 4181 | 0.10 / 7.33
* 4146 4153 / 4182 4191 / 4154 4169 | 0.00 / 7.21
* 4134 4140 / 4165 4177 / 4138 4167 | -0.08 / 6.64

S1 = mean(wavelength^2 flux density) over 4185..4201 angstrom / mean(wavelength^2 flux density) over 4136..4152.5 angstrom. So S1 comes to 1.02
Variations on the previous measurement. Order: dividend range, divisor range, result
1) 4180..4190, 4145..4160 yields 1.08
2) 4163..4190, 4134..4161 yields 1.02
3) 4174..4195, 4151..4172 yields 1.01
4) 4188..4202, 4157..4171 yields 0.97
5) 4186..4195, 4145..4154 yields 1.06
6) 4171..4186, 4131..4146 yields 0.99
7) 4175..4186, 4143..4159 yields 0.99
